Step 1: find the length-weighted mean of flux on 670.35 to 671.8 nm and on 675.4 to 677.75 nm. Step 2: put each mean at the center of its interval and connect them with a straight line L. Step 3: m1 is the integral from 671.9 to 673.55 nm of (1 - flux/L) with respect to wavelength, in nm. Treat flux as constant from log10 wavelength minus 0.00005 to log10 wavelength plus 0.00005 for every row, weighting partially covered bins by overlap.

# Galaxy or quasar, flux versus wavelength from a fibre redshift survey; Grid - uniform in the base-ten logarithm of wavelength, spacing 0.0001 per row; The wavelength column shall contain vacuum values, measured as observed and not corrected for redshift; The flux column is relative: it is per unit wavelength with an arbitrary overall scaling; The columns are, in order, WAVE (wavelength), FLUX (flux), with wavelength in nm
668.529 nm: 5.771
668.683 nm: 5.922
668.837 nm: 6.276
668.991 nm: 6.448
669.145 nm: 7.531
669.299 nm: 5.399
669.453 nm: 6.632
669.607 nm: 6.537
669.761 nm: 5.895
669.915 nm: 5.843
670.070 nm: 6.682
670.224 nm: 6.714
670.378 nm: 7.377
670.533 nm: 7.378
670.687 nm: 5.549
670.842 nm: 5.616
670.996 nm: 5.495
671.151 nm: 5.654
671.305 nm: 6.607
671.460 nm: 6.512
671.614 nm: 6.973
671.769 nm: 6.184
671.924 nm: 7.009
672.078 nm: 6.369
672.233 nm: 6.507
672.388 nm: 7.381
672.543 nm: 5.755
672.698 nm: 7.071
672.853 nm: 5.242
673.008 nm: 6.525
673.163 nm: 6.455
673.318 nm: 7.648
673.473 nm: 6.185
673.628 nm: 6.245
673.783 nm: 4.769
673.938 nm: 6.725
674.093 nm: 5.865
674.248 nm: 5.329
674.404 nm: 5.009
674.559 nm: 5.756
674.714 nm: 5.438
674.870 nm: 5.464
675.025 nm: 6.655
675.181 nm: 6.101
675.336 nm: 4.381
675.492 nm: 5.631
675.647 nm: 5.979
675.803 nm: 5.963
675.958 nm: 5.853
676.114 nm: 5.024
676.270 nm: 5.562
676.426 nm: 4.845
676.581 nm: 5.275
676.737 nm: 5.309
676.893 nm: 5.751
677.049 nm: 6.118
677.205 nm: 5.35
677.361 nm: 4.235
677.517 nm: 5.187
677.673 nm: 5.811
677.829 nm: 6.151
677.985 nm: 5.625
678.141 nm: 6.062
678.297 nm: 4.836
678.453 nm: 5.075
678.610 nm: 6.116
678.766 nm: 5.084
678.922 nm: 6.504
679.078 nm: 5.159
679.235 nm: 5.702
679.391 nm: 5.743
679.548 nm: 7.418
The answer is -0.14 nm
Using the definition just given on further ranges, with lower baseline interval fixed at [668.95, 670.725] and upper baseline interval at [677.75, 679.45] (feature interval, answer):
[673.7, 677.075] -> 0.22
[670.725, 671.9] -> 0.04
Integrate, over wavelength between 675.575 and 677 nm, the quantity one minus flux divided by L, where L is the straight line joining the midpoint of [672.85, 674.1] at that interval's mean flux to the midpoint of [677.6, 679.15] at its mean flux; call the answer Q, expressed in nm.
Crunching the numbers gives 0.09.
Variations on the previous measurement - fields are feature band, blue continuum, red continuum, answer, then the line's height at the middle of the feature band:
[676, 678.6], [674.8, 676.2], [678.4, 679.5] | 0.12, 5.68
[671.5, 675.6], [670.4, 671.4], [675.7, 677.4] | -0.21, 5.8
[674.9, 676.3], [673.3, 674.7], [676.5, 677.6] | -0.03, 5.57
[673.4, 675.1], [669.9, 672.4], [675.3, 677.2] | 0.03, 5.87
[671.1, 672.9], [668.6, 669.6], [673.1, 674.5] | -0.09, 6.16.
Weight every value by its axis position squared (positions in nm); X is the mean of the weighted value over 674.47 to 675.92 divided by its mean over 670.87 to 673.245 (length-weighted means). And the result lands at 0.90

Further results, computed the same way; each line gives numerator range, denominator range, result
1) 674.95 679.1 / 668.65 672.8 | 0.88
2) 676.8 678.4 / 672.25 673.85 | 0.88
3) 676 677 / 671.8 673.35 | 0.82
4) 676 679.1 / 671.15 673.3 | 0.85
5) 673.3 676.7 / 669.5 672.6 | 0.90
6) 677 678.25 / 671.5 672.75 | 0.85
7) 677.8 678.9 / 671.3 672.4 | 0.86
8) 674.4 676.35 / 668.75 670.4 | 0.89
